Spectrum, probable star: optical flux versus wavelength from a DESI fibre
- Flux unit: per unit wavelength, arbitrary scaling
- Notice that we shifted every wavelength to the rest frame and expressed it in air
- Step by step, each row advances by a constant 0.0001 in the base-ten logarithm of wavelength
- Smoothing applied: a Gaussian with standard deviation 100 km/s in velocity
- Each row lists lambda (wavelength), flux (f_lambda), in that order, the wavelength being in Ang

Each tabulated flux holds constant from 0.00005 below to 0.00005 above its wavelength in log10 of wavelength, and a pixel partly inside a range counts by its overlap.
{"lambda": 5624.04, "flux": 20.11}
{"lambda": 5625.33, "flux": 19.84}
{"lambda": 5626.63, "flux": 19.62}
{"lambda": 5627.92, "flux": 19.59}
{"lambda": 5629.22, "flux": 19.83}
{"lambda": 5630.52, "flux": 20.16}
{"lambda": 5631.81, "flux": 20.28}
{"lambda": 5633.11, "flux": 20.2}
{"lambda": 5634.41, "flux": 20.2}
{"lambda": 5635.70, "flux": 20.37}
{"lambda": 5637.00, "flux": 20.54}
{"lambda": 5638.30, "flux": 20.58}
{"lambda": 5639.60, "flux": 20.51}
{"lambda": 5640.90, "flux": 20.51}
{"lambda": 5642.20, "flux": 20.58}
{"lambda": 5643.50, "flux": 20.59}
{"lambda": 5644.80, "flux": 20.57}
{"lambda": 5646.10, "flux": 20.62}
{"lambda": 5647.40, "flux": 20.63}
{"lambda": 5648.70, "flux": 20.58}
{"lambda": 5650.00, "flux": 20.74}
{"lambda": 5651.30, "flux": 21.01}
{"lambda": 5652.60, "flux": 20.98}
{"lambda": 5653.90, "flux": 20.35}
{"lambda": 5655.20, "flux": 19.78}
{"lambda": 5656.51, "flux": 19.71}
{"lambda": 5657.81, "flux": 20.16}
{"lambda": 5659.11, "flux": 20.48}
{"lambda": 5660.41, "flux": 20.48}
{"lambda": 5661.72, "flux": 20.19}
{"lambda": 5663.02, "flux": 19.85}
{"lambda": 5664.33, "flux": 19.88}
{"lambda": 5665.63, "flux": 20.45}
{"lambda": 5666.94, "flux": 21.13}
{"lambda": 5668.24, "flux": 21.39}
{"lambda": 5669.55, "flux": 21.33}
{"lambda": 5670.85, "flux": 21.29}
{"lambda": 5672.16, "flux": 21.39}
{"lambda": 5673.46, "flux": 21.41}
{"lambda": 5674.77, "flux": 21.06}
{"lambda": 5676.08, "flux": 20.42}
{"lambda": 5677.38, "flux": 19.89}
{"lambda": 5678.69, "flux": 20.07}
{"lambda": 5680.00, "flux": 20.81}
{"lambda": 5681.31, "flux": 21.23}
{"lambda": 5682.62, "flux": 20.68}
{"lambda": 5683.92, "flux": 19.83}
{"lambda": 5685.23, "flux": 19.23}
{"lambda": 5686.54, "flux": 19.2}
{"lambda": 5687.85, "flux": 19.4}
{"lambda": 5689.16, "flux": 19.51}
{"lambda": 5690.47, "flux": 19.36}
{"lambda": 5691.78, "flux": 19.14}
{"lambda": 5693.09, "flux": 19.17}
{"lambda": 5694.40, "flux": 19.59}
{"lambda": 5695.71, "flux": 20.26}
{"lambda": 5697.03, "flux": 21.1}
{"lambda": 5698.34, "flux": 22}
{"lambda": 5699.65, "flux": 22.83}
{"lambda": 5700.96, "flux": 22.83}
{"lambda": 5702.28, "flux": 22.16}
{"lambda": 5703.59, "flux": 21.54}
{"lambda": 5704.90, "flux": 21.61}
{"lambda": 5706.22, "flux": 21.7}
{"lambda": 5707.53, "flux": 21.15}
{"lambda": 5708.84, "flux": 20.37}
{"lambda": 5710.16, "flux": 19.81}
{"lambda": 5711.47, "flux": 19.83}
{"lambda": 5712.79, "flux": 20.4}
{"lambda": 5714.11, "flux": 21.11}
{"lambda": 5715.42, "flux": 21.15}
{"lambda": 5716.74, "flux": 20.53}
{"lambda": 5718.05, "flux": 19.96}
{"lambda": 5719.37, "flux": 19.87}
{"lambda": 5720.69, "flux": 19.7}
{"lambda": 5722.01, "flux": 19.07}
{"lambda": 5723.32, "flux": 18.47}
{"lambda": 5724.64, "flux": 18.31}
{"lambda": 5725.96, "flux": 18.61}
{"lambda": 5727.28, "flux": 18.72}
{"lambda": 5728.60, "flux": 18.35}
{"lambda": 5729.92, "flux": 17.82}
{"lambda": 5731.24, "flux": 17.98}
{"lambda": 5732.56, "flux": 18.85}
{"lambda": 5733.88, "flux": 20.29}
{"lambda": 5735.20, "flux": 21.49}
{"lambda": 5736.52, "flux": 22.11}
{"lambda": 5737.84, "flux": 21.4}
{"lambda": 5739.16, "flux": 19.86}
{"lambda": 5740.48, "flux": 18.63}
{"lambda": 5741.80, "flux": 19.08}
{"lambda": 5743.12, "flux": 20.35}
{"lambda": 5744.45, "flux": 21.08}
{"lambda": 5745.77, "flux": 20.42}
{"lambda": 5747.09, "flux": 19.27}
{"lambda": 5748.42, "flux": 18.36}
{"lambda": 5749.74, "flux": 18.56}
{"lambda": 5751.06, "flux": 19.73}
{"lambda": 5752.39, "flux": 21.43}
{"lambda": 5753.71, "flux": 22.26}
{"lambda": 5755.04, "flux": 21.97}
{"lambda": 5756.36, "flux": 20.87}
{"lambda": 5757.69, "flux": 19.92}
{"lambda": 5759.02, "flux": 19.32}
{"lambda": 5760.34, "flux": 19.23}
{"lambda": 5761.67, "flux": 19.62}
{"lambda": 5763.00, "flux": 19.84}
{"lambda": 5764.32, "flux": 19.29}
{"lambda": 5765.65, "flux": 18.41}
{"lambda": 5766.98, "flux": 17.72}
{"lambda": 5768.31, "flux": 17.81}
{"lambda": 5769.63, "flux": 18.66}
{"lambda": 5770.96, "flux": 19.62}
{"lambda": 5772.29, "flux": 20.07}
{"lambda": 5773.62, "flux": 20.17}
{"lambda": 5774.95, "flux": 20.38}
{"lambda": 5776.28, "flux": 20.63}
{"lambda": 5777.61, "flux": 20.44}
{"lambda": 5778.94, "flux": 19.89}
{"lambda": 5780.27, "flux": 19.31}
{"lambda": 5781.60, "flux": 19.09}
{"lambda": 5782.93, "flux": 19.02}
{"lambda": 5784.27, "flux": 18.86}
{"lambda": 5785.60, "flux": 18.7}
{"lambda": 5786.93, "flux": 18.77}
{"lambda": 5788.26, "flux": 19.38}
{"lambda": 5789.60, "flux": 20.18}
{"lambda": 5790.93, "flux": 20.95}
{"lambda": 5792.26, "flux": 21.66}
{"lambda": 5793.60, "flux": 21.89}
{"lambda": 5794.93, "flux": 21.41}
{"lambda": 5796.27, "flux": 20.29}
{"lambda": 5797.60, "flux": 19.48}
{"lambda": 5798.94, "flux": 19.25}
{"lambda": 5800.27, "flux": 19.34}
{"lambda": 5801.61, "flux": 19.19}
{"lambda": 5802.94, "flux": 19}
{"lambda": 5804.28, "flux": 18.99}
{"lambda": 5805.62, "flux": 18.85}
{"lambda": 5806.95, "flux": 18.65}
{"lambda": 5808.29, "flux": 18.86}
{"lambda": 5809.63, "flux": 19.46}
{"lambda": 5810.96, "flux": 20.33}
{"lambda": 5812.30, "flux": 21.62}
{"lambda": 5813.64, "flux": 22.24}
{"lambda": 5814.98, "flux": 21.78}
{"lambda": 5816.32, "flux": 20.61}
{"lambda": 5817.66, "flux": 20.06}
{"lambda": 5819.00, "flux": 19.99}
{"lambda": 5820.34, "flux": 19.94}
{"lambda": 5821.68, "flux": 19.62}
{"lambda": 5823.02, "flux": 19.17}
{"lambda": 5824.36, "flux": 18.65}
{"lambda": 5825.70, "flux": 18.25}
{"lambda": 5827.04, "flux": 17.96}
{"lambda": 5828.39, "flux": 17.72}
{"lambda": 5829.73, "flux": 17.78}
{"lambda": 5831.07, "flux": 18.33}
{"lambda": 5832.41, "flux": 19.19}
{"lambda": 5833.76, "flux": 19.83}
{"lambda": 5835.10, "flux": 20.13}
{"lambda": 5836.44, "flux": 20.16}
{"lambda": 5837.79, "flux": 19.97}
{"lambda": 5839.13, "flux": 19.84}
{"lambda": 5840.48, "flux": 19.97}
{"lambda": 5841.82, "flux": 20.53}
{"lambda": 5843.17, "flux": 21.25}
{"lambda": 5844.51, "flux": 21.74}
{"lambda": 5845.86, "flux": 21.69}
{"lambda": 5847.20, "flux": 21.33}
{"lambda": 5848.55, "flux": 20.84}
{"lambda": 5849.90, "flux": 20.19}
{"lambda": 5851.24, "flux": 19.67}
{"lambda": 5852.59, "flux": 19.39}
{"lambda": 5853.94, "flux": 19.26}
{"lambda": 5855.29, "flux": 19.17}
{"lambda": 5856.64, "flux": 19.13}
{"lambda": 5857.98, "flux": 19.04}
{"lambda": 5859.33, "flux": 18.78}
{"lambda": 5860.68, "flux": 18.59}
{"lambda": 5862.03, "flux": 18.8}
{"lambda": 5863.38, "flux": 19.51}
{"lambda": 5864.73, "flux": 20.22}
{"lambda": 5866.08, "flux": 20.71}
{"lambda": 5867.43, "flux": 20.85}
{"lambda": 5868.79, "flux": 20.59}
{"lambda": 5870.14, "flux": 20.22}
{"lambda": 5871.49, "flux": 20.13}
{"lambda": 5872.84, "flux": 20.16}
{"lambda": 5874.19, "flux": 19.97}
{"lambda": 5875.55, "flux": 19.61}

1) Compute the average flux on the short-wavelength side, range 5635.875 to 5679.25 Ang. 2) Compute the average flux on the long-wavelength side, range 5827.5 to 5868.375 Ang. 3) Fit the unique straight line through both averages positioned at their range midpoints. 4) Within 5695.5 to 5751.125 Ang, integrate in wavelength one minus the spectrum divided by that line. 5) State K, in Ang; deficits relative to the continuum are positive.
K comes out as 0.4 Ang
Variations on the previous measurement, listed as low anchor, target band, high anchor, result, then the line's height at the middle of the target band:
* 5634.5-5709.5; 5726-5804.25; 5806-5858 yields 1.6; 20.2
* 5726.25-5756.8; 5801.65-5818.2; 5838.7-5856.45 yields 0.2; 20.2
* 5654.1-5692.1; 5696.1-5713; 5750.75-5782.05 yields -1.0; 20.1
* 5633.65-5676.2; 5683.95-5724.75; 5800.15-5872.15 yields 0.0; 20.4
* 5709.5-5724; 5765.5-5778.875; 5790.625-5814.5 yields 0.4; 20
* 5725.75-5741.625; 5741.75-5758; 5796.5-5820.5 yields -0.6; 19.6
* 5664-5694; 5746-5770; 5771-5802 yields 0.5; 20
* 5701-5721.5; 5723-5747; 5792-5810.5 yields 1.1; 20.5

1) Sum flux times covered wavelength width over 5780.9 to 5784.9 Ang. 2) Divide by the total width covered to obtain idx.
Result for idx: 19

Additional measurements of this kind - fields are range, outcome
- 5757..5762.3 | 19.5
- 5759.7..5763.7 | 19.6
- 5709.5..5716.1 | 20.4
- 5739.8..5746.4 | 19.9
